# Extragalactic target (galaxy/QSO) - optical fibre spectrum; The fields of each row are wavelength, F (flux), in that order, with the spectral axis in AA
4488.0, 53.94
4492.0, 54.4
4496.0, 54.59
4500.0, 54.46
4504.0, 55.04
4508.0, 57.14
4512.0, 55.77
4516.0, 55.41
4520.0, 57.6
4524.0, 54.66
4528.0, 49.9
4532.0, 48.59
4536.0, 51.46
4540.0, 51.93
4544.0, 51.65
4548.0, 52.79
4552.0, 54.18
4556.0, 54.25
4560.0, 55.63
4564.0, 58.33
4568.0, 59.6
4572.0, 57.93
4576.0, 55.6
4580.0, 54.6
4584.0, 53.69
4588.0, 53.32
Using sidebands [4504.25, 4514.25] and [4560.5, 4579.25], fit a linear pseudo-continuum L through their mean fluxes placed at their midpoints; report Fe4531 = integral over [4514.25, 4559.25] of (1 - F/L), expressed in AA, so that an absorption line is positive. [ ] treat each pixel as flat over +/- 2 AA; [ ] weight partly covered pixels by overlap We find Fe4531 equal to 3.0 AA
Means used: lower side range 56.2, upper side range 57.5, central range 53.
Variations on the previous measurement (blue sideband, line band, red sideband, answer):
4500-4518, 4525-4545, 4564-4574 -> 2.2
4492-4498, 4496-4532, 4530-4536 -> -1.8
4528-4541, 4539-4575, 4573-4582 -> -1.5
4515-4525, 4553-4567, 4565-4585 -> 0.1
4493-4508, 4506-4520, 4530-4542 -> -0.8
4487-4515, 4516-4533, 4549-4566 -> 0.6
